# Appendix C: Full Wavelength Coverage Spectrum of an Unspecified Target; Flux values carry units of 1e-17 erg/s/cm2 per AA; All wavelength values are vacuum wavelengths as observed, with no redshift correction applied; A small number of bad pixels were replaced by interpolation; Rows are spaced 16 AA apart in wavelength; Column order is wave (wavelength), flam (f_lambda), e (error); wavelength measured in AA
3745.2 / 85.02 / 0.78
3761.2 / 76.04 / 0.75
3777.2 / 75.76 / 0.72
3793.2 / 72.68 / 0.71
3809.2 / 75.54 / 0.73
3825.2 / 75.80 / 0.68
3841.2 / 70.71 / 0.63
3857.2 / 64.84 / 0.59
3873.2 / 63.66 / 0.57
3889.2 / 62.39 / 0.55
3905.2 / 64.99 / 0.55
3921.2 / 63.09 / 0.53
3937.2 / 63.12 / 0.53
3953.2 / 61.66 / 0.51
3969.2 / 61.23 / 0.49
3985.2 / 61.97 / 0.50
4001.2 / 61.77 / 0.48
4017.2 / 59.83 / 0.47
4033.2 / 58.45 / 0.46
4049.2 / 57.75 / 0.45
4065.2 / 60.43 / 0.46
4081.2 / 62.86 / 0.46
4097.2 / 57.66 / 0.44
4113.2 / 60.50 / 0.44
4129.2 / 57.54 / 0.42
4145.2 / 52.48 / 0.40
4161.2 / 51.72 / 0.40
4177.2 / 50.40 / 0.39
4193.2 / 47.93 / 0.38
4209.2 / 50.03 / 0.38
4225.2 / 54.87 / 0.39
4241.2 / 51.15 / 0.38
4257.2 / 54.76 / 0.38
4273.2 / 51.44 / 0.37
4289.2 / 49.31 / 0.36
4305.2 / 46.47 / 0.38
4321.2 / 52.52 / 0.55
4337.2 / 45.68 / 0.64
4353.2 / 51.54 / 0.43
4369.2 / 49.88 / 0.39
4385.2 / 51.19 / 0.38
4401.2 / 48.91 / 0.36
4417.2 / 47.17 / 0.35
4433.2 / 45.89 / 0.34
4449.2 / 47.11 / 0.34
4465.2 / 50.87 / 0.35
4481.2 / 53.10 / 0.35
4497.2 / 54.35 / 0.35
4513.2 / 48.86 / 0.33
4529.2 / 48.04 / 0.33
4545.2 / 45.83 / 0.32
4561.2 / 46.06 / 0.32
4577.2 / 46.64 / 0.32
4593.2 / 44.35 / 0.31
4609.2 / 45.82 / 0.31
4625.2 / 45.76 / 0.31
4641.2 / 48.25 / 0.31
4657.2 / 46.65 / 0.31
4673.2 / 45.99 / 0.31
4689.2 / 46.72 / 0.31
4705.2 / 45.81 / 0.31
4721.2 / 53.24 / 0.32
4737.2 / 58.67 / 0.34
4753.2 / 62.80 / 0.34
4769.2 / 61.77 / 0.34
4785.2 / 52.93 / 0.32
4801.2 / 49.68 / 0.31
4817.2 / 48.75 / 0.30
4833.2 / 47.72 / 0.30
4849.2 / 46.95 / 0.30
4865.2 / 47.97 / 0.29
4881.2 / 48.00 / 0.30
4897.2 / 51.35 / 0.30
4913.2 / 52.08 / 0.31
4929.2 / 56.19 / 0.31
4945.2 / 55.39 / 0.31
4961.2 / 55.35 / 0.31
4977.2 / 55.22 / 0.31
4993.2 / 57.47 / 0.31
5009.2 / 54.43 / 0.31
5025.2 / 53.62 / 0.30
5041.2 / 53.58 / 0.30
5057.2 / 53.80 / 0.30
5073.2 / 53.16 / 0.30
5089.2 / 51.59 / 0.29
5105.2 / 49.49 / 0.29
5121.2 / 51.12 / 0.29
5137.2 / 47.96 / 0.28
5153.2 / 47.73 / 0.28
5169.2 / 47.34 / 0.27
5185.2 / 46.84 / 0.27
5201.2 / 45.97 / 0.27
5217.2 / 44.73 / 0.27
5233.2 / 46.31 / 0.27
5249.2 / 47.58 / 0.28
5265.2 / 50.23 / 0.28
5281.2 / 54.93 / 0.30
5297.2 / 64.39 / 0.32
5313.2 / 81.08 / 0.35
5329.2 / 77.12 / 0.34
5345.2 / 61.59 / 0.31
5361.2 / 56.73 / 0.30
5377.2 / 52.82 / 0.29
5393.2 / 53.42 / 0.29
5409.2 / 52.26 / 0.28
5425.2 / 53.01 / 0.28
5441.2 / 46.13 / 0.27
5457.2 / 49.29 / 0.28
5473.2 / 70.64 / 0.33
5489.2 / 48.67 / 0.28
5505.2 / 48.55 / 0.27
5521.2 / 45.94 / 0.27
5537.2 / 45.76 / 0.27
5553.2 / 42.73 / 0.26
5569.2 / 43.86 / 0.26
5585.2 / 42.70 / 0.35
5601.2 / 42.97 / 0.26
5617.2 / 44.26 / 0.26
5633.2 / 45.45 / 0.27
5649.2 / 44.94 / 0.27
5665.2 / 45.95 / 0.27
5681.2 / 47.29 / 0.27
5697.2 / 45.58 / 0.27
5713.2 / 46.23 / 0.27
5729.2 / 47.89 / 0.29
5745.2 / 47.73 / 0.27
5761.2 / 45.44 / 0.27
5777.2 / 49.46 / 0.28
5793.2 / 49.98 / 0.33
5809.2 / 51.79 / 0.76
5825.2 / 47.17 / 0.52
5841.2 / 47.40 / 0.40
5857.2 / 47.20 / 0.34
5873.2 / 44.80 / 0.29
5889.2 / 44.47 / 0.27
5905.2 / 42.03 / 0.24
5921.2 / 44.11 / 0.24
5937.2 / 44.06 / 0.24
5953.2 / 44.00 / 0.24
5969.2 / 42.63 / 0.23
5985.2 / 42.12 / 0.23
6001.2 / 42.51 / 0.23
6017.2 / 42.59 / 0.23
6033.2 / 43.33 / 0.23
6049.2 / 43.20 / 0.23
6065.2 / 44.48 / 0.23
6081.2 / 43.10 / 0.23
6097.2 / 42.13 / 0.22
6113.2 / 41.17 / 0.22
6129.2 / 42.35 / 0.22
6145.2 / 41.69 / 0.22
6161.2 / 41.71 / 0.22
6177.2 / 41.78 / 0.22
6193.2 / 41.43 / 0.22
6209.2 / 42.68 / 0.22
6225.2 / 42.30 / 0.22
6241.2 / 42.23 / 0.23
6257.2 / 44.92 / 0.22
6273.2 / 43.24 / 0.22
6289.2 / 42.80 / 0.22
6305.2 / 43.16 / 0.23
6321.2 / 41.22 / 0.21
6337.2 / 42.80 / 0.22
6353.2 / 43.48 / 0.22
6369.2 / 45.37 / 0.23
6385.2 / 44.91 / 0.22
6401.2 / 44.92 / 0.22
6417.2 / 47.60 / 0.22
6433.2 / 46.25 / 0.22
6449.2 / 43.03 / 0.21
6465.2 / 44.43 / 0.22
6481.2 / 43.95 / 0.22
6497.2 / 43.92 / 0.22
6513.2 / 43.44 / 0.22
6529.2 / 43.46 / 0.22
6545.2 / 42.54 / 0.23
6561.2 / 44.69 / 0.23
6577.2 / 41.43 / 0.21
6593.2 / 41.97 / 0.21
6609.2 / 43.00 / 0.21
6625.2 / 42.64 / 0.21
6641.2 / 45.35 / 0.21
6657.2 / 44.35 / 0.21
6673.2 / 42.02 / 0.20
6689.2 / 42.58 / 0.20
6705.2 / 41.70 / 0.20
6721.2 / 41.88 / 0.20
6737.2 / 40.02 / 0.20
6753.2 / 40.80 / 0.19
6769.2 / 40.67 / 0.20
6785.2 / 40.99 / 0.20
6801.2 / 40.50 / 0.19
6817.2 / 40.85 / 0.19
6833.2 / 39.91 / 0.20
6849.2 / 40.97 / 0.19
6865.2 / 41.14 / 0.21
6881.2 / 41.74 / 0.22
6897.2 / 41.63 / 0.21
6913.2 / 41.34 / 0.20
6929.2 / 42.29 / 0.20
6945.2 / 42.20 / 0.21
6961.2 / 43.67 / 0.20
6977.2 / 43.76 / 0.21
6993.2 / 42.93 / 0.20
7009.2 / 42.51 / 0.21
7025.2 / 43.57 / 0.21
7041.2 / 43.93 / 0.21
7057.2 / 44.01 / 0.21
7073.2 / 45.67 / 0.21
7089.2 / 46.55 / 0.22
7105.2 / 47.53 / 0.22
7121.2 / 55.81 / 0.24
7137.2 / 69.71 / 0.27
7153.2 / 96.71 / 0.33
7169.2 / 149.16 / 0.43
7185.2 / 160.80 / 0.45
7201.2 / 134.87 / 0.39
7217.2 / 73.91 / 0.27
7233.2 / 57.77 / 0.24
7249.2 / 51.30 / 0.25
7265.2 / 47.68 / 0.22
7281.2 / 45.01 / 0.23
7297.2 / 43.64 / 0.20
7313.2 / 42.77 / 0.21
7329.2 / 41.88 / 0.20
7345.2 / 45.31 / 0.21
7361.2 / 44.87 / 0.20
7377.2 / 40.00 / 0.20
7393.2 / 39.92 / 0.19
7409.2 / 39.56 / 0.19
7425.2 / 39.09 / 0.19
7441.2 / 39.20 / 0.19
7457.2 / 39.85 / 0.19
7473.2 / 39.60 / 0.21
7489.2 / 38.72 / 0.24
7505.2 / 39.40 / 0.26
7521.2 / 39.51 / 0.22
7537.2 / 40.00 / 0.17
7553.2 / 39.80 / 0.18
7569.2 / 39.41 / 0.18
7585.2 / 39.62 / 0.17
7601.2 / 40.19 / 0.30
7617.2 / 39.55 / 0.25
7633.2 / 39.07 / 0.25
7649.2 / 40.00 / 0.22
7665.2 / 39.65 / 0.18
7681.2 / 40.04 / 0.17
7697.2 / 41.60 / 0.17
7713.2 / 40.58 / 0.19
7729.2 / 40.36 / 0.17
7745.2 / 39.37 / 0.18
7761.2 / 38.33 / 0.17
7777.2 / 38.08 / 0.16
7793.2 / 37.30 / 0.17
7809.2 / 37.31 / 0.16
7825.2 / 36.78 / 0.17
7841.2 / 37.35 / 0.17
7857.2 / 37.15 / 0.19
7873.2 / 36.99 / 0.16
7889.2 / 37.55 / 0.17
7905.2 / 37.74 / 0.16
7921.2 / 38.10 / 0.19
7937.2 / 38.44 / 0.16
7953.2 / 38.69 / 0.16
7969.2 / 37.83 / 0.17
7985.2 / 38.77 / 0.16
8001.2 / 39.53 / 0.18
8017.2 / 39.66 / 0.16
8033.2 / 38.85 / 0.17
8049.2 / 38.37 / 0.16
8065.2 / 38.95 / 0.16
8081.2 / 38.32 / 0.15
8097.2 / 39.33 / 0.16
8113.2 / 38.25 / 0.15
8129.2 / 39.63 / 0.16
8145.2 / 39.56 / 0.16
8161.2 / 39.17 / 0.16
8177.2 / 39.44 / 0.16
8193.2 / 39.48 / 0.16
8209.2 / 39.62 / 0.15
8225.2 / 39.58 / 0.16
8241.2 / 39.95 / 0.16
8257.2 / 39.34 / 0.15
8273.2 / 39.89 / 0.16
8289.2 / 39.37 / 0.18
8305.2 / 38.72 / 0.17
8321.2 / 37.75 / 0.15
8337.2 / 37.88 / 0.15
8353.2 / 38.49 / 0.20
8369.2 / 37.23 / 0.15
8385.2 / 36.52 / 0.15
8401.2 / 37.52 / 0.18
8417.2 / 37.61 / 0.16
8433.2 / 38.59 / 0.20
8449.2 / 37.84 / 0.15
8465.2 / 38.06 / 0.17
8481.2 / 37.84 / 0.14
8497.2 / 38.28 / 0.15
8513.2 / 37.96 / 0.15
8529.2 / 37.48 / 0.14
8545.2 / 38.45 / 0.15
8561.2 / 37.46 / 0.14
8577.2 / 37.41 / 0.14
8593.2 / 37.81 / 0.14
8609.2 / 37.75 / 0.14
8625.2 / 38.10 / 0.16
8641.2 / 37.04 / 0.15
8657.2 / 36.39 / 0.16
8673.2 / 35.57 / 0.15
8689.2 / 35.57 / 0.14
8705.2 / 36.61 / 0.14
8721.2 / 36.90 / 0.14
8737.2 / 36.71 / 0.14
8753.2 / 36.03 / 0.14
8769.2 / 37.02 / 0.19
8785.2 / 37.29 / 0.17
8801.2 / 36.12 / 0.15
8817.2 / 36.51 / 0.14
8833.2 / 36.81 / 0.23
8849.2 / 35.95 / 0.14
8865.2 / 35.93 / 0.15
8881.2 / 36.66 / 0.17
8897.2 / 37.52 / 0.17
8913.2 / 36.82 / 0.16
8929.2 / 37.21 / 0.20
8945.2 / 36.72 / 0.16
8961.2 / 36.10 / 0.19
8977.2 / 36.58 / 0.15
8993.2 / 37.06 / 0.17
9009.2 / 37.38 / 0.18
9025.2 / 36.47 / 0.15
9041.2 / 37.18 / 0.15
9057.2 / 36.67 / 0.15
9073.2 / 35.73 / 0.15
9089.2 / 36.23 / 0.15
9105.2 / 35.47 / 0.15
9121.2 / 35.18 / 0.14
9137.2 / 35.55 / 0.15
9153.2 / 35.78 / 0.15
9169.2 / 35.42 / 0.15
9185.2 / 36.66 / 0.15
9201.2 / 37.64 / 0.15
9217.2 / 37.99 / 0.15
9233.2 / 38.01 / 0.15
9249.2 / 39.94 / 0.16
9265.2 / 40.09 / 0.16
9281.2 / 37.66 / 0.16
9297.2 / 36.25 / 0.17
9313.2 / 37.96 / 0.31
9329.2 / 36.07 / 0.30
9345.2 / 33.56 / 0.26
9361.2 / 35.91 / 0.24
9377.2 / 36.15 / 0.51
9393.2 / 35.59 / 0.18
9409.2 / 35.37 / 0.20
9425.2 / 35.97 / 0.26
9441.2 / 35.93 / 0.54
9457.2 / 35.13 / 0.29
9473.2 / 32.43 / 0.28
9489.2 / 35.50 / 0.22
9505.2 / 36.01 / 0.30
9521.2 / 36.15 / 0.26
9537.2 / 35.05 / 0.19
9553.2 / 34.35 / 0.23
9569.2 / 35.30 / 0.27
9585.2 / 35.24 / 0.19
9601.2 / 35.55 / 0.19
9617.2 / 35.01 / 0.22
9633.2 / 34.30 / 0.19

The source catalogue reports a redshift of 0.09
